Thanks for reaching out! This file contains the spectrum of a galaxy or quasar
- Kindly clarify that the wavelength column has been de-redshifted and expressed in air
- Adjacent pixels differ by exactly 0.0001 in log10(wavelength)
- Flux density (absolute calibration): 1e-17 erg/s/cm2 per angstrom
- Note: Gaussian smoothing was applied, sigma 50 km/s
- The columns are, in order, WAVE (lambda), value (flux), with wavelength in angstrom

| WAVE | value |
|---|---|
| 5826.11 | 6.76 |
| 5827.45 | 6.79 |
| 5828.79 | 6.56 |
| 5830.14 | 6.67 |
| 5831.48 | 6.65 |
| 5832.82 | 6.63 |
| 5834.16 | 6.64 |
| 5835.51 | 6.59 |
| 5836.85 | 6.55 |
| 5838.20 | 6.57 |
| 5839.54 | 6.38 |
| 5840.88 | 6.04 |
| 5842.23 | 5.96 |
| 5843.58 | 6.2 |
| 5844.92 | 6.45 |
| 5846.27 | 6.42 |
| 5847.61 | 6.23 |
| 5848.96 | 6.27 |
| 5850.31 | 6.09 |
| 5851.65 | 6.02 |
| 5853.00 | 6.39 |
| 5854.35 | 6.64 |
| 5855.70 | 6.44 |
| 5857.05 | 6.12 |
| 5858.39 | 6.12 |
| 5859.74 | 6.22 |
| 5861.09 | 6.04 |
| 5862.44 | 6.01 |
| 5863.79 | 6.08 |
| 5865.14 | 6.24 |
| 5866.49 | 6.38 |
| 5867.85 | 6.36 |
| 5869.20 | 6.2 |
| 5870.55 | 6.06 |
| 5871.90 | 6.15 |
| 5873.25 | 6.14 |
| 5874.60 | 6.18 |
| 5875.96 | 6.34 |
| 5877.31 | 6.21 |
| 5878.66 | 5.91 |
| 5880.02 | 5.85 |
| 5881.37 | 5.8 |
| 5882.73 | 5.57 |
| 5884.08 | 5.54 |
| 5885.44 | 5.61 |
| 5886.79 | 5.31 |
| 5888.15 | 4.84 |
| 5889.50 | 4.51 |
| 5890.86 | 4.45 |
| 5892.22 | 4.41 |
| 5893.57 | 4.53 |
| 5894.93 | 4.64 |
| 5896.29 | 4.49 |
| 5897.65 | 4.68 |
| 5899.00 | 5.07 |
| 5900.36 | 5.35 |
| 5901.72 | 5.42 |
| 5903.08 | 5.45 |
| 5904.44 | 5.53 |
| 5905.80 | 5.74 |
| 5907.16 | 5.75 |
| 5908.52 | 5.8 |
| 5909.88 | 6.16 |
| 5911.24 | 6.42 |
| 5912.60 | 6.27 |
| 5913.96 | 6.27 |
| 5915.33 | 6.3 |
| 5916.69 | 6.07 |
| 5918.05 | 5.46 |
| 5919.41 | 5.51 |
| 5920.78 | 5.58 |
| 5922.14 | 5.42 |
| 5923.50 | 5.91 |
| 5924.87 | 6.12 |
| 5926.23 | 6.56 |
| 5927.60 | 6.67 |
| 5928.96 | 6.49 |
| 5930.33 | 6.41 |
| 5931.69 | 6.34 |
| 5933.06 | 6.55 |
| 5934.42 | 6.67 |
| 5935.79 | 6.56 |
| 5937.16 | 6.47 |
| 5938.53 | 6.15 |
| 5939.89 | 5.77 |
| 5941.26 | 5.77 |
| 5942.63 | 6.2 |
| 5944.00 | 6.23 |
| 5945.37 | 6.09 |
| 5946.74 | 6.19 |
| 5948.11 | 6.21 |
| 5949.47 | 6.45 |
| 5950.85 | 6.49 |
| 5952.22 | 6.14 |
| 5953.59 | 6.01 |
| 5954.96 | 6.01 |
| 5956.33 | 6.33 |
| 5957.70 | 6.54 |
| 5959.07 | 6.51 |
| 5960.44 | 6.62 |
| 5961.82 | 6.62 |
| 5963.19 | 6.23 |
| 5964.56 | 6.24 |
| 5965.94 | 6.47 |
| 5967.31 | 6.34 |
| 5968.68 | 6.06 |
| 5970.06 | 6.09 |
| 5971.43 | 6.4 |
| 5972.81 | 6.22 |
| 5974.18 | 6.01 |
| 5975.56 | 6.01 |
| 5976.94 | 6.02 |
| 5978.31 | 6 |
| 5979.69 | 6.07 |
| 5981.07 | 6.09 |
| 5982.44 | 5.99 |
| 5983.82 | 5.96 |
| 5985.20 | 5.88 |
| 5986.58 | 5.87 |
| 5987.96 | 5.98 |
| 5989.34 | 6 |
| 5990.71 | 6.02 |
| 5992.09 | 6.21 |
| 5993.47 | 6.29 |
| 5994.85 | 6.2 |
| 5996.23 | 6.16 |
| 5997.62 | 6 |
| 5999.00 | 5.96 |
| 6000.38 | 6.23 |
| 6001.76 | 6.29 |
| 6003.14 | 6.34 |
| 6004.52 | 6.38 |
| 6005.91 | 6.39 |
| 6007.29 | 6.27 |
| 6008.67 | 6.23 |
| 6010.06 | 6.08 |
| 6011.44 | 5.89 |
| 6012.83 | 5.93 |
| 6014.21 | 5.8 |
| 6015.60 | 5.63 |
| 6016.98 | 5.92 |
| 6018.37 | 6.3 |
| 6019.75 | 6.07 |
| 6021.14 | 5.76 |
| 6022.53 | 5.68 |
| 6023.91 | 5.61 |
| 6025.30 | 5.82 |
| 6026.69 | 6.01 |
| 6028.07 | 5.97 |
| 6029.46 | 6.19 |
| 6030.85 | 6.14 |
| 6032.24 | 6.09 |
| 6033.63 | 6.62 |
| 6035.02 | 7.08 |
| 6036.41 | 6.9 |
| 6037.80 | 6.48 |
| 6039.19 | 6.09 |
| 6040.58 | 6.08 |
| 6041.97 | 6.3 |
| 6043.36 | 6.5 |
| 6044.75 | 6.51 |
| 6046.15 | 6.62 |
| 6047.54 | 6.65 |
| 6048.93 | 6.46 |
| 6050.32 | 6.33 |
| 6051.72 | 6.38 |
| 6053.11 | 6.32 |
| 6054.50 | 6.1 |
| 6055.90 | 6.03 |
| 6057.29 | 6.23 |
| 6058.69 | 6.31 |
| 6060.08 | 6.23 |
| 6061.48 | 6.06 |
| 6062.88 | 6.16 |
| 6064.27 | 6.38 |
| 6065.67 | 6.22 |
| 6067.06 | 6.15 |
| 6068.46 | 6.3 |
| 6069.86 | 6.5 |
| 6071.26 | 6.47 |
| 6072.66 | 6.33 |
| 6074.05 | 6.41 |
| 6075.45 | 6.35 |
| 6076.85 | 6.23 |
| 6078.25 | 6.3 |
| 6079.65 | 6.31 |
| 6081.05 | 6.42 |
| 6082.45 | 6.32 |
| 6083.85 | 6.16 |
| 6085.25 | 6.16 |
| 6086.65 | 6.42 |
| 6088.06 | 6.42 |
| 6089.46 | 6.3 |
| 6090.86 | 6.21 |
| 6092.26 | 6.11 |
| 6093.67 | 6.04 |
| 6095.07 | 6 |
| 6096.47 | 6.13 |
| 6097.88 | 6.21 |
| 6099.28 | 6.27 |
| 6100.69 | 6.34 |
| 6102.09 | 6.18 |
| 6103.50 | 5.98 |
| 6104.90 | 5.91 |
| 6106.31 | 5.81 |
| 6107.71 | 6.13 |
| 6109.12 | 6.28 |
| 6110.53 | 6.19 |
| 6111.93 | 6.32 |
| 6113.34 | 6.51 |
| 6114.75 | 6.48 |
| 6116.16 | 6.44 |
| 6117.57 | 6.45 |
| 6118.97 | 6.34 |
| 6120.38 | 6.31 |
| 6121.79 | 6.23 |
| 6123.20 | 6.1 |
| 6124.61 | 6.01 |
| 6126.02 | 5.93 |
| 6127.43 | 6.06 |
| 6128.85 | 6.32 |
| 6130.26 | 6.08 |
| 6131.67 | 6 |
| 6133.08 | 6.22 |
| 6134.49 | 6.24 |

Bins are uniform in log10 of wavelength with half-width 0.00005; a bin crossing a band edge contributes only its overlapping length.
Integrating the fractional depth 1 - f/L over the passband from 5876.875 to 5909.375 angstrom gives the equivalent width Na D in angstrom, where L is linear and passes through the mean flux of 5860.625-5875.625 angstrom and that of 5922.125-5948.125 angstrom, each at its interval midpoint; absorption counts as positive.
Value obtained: 4.9 angstrom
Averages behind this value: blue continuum 6.17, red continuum 6.26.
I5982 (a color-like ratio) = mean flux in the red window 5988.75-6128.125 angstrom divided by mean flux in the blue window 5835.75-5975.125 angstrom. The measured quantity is 1.03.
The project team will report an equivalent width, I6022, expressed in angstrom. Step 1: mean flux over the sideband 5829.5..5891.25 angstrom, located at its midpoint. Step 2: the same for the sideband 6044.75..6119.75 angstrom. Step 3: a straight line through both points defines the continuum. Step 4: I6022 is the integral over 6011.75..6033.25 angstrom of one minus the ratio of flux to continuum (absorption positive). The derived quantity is 1.0 angstrom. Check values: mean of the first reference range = 6.1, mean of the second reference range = 6.27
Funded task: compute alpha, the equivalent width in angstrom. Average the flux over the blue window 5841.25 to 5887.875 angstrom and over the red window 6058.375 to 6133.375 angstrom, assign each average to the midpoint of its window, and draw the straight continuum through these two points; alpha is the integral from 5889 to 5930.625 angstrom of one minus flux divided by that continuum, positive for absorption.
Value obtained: 3.58 angstrom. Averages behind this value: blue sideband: 6.09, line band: 5.59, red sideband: 6.23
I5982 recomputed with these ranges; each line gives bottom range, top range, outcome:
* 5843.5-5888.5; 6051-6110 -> 1.02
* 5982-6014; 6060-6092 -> 1.03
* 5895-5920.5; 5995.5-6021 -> 1.08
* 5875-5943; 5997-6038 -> 1.07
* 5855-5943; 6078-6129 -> 1.06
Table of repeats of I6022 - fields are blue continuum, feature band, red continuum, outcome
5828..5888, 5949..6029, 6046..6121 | 1.5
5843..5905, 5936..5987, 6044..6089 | -1.5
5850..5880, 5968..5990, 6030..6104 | 0.8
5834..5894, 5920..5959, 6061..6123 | -1.0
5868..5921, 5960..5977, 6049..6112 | -1.2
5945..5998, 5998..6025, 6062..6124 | 0.7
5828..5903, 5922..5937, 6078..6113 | -1.0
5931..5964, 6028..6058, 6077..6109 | -0.7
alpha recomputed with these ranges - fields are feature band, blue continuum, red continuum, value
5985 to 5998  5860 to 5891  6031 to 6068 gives 0.24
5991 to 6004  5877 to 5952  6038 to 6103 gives -0.29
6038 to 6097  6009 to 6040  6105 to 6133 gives -1.38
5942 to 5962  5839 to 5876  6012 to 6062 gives -0.30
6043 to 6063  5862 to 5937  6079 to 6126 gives -0.69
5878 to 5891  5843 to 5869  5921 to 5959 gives 1.82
